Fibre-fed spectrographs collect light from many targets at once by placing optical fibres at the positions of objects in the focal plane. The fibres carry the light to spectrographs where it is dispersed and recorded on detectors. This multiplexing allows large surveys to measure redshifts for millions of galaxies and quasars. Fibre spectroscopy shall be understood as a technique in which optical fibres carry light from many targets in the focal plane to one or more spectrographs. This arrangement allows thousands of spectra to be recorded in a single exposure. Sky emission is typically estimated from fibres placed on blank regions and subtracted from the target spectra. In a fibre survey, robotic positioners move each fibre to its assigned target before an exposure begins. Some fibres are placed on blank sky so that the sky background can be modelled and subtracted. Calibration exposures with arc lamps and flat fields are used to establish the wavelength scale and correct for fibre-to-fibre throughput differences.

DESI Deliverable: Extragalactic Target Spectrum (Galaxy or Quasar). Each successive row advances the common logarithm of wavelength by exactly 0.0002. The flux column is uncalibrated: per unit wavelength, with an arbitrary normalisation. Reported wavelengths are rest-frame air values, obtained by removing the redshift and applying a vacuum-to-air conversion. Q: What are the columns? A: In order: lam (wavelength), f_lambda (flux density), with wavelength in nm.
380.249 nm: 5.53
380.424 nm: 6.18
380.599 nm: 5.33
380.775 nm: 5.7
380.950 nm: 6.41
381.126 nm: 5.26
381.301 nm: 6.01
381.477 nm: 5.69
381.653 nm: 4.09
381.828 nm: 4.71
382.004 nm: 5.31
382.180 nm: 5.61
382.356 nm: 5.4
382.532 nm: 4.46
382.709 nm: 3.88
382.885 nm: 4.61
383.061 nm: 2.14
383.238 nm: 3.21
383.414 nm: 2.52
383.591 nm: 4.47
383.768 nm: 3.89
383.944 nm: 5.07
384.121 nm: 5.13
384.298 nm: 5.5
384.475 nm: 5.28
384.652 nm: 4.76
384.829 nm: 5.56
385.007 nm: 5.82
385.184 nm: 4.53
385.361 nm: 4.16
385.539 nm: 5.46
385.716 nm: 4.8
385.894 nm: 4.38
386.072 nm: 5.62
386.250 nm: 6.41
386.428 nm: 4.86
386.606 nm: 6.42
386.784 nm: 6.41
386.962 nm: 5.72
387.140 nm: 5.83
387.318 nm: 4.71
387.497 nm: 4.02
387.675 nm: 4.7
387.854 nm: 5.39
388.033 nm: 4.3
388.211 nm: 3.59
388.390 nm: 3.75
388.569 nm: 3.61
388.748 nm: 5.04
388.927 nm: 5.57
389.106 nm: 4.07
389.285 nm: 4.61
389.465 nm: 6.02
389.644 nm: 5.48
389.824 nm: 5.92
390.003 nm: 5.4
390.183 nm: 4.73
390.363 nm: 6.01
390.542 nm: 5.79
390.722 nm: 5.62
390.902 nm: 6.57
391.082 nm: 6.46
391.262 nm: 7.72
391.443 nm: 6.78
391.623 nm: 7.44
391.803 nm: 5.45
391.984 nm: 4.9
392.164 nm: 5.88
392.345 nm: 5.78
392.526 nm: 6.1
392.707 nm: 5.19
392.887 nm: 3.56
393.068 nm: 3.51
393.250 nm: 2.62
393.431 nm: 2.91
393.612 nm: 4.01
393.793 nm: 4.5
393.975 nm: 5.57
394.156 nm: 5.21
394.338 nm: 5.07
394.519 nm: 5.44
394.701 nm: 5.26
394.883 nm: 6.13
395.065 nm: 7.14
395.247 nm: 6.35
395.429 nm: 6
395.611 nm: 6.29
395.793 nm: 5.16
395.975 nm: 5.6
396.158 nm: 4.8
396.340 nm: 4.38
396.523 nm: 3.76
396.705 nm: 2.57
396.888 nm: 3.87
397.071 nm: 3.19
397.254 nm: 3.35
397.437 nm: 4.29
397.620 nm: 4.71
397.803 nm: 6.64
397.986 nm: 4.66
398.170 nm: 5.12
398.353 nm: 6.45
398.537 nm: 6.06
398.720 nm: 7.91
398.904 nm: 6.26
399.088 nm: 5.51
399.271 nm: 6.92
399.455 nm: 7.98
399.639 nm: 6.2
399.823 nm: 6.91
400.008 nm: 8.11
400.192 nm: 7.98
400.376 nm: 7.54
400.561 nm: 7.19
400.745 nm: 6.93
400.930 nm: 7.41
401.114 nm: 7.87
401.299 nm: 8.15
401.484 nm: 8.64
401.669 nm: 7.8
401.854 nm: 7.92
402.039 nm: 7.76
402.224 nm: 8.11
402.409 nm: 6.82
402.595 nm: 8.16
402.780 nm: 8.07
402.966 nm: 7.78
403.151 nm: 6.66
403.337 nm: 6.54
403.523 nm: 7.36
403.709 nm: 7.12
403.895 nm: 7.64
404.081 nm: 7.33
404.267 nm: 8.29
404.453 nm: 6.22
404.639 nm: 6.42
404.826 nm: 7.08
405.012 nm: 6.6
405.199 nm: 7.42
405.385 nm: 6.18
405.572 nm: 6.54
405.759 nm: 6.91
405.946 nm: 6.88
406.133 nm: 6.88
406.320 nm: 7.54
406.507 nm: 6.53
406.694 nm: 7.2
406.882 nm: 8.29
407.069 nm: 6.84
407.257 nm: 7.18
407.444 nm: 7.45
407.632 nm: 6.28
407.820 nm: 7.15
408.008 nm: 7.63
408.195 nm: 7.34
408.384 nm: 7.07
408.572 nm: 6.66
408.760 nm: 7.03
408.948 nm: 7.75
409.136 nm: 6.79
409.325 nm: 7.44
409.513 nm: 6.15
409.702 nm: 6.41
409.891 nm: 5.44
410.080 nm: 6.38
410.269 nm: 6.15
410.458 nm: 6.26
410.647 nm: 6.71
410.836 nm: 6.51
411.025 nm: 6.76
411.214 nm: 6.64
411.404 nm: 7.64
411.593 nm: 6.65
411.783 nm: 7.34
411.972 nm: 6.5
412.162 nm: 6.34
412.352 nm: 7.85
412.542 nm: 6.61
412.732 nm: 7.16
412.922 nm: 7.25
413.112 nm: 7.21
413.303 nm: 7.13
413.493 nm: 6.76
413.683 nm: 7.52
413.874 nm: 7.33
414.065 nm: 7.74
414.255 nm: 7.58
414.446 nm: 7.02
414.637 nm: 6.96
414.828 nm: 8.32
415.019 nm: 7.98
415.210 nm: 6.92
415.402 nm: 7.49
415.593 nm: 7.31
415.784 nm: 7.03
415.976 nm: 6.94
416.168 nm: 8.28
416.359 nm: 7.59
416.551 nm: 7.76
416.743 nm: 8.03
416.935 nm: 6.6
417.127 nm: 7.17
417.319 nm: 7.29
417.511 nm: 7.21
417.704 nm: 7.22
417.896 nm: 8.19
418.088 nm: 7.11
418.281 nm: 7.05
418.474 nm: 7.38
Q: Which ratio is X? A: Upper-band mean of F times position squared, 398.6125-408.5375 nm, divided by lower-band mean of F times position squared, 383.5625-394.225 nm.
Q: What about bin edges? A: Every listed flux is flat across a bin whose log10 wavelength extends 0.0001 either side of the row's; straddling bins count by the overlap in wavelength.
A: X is 1.52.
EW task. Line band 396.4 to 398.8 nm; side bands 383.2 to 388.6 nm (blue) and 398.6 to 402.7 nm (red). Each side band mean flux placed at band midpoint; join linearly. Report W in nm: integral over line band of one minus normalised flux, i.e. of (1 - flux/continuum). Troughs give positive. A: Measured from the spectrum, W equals 0.74 nm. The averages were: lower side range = 4.86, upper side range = 7.45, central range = 4.79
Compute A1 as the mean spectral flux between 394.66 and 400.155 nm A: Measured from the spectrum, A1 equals 5.61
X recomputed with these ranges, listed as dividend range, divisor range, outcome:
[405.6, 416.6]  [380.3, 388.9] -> 1.64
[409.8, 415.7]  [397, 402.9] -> 1.10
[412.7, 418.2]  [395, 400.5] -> 1.41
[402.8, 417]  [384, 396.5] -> 1.49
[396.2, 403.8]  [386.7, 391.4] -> 1.30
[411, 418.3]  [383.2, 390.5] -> 1.68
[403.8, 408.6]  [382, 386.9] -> 1.63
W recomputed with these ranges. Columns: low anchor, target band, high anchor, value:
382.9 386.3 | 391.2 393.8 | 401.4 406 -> 0.29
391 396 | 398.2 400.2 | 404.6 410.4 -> -0.27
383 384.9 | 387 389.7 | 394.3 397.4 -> -0.09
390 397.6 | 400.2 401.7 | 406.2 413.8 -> -0.45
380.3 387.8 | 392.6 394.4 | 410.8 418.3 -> 0.47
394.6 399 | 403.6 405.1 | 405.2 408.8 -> -0.12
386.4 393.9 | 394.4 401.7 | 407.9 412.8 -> -0.27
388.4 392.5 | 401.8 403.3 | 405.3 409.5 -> -0.22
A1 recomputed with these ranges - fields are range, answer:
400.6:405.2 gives 7.44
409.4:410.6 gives 6.17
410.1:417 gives 7.16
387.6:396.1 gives 5.28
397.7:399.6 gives 6.34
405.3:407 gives 7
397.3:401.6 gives 6.73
